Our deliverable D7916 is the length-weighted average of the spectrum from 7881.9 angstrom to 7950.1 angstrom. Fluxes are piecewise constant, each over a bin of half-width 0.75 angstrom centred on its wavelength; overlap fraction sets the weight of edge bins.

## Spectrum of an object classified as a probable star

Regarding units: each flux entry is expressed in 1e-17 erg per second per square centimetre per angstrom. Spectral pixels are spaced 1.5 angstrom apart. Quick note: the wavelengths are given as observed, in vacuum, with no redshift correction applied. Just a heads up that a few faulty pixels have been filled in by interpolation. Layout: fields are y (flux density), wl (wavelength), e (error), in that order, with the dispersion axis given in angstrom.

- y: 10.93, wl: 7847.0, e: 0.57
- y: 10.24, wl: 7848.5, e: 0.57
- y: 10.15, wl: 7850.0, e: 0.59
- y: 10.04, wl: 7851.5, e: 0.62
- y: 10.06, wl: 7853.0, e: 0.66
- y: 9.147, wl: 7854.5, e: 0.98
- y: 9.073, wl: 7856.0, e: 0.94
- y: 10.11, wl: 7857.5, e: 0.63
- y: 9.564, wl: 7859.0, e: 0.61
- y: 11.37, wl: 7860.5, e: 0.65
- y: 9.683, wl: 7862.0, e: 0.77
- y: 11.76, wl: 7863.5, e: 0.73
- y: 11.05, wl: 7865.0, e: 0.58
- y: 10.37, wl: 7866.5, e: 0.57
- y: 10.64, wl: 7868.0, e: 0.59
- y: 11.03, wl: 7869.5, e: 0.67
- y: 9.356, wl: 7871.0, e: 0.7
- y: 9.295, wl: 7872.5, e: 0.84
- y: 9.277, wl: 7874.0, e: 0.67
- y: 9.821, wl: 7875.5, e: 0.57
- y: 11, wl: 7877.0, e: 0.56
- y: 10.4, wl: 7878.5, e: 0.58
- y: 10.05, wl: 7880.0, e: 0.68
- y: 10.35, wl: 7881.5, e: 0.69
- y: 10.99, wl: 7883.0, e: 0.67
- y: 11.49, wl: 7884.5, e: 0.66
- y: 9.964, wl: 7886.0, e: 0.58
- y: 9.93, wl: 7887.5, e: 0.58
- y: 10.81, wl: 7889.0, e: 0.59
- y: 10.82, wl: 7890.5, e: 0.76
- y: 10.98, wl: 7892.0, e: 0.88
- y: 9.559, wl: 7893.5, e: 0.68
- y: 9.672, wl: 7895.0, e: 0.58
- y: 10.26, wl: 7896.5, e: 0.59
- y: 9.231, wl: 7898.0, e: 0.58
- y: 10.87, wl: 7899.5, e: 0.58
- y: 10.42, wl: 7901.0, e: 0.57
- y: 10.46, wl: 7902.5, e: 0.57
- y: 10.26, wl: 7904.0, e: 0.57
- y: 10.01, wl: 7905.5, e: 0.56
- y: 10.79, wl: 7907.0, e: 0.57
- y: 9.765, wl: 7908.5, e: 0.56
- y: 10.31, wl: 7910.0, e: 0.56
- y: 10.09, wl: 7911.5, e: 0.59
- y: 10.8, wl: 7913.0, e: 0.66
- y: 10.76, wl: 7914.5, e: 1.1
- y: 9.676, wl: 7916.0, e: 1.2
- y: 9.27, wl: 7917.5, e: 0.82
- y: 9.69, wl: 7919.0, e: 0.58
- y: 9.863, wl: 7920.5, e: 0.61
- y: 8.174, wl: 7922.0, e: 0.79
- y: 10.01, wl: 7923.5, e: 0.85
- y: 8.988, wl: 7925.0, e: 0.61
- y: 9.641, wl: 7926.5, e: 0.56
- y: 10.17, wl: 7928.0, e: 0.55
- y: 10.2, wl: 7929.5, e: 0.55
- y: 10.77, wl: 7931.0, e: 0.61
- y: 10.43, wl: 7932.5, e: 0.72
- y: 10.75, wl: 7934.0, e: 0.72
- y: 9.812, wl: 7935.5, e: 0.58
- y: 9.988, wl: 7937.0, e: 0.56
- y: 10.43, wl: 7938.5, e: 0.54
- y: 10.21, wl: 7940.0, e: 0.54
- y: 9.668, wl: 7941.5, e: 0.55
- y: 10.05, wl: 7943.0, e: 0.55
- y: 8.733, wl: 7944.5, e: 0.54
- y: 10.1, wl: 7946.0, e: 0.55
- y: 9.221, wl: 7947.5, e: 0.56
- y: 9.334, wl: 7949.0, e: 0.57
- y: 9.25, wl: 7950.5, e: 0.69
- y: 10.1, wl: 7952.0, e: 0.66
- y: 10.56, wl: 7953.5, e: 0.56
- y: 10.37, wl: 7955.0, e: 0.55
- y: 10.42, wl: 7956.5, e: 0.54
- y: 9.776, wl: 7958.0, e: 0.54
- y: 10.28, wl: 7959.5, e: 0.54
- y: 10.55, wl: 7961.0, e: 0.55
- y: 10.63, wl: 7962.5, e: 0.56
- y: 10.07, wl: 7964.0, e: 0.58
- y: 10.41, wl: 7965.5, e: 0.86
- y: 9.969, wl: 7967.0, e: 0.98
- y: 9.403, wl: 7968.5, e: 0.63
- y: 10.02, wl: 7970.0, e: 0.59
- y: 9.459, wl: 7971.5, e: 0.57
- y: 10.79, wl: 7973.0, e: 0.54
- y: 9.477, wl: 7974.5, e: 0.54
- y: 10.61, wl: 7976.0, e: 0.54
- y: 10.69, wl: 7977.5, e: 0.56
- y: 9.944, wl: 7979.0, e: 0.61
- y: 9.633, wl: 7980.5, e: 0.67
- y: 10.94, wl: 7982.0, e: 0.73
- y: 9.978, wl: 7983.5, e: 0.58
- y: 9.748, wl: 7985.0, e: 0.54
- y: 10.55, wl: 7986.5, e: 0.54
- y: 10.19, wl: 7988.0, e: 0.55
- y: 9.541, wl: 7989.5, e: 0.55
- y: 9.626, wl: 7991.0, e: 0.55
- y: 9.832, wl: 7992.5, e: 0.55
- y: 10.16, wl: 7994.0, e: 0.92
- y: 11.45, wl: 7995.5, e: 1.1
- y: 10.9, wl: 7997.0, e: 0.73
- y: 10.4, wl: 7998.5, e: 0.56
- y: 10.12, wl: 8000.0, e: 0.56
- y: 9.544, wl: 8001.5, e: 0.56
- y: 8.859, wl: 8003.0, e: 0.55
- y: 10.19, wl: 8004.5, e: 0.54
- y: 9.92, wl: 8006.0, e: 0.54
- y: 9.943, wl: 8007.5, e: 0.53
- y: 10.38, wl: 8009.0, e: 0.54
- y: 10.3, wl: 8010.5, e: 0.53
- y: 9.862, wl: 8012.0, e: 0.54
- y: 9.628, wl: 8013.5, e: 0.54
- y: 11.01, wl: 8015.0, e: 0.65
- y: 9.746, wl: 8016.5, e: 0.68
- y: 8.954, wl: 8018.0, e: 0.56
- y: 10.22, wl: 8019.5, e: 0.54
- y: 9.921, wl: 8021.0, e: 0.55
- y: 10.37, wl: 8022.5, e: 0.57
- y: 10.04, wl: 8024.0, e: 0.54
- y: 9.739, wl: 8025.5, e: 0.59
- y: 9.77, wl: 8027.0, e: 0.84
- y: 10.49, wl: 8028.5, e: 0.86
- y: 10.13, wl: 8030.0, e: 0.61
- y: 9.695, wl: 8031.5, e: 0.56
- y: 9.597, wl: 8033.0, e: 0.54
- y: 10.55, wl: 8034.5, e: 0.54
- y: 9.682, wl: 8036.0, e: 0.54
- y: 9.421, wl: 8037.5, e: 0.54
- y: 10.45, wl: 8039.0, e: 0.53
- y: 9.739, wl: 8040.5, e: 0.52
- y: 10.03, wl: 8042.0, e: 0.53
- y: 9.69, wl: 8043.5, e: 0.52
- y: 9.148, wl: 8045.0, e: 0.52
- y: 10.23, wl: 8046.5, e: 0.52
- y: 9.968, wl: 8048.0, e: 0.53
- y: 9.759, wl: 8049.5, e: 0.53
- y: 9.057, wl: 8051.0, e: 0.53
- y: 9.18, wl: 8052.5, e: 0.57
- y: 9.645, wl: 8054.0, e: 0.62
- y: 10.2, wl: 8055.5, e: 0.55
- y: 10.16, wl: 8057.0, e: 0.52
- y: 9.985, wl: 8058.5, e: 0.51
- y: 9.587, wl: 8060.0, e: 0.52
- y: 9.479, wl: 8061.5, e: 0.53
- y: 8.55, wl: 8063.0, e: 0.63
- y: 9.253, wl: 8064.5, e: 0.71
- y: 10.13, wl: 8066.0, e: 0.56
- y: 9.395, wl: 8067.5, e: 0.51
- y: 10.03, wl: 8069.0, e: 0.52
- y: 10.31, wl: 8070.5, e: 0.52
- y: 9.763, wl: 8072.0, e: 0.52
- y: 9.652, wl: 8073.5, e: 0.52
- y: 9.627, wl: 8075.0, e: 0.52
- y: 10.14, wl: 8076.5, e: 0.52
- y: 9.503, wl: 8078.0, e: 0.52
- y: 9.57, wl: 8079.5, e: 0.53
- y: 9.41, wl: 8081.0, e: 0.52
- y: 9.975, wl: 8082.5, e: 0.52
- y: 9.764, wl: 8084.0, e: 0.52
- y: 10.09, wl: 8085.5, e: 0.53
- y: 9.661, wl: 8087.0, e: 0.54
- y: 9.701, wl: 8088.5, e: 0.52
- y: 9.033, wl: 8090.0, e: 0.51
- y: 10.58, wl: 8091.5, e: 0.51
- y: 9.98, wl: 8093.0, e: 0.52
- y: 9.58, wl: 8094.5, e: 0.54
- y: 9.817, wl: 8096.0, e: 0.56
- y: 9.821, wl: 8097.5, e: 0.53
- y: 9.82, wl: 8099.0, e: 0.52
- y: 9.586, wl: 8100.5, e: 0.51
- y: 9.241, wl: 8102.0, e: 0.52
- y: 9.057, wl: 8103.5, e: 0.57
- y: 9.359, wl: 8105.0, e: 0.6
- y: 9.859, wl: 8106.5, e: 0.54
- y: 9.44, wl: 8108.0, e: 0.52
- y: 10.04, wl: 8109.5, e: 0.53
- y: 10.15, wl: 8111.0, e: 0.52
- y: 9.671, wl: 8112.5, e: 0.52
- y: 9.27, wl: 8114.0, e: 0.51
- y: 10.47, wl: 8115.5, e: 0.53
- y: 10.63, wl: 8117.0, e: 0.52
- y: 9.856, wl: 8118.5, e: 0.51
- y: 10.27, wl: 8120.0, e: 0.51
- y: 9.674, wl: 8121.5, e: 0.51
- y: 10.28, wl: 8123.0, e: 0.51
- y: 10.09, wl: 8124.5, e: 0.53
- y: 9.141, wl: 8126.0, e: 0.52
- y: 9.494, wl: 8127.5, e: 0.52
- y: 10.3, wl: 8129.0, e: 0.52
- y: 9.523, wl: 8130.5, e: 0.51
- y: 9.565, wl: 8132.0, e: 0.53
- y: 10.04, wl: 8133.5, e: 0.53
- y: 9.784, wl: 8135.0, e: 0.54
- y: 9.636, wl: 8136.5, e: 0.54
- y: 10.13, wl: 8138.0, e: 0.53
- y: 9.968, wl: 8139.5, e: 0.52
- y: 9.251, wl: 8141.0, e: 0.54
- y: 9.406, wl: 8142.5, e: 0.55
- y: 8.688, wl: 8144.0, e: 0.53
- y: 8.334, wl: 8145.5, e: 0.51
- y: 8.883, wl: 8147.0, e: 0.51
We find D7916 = 10.1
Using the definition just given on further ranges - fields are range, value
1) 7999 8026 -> 9.94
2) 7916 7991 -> 9.97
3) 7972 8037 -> 10.1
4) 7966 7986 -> 10.1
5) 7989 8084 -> 9.87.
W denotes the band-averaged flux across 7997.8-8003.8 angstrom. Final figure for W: 9.73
